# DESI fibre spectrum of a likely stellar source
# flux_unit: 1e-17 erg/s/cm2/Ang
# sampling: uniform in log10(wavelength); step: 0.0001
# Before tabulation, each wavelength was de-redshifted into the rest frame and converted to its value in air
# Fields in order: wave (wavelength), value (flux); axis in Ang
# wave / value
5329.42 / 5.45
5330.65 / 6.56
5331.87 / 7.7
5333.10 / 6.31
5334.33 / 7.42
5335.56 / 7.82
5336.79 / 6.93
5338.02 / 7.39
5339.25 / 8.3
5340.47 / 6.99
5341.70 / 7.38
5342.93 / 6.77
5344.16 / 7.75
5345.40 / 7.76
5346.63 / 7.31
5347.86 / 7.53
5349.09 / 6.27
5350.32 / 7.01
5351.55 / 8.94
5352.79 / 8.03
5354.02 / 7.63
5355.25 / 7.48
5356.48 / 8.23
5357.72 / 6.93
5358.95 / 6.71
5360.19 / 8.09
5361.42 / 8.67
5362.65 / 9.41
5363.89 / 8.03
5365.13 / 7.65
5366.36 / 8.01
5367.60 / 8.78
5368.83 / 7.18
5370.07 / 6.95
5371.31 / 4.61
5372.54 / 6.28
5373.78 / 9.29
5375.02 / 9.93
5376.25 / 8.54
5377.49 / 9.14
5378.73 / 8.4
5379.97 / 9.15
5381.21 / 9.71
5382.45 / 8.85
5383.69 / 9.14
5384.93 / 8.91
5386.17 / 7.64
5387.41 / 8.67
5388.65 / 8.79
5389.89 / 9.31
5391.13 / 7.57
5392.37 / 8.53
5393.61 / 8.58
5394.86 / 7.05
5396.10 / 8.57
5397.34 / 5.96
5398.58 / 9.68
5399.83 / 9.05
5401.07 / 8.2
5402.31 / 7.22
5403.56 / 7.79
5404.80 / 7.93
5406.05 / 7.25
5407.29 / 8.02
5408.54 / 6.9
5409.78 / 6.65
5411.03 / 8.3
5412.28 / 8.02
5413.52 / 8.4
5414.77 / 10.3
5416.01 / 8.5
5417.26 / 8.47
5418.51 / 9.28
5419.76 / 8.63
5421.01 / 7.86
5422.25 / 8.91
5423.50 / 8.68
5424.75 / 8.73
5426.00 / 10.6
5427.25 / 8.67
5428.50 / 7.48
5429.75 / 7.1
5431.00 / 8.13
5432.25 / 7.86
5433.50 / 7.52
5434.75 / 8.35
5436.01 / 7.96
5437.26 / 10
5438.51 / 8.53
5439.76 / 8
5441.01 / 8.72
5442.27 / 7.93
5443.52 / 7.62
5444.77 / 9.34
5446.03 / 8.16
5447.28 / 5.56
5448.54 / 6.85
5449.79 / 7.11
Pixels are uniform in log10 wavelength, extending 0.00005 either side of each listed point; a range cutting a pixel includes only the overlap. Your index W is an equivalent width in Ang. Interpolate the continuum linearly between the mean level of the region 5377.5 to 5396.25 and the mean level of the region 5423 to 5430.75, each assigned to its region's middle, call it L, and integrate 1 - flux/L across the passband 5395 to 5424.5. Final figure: 1.27 Ang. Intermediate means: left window 8.61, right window 8.52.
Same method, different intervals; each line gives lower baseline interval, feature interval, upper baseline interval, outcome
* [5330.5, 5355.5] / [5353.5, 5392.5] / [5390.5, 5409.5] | -2.7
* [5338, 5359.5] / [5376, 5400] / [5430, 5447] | -2.3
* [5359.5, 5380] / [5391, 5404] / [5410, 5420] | 0.6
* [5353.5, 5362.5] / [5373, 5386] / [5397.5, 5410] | -2.0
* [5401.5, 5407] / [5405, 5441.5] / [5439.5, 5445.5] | -1.7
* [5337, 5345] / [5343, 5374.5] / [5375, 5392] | 1.4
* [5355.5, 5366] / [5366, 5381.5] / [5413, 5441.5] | -0.1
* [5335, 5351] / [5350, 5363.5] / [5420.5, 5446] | -0.8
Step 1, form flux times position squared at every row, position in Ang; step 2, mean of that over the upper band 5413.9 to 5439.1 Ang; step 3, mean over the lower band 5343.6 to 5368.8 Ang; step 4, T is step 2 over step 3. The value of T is 1.13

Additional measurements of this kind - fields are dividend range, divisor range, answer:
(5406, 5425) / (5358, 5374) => 1.12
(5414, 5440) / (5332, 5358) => 1.18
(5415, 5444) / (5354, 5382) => 1.07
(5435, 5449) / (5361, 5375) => 1.07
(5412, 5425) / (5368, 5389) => 1.07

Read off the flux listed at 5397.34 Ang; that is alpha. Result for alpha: 5.96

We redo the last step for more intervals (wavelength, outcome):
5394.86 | 7.05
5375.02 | 9.93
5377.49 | 9.14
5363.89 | 8.03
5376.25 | 8.54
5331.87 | 7.7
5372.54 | 6.28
